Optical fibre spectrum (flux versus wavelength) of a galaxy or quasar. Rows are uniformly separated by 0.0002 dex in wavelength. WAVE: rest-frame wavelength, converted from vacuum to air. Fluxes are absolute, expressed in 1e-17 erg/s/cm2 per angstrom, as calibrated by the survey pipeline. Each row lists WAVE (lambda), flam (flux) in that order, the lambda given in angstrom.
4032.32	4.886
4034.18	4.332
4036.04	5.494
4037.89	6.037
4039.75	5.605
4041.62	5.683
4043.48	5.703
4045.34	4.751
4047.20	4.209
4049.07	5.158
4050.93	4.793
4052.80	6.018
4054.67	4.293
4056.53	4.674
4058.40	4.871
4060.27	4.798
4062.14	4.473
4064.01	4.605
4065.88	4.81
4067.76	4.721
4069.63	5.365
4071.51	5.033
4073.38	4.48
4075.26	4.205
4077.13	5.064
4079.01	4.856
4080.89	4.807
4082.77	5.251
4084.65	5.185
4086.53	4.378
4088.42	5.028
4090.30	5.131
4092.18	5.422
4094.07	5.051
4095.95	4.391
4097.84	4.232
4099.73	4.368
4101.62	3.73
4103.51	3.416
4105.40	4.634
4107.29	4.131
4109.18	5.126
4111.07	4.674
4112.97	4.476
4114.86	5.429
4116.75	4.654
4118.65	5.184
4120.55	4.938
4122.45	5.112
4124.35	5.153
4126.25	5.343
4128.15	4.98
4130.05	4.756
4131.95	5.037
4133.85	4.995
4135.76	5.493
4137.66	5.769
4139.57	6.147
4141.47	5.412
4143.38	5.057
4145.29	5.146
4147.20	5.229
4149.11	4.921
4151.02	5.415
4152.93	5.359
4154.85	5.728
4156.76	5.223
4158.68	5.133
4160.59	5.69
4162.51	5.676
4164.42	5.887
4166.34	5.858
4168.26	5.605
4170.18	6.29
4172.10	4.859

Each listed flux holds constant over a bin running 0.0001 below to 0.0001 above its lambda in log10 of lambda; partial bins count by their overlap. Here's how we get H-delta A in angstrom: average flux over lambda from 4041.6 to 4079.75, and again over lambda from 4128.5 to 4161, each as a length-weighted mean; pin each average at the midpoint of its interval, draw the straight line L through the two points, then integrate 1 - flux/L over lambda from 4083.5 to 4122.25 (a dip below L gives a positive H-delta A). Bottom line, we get 3.04 angstrom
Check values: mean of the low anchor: 4.87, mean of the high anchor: 5.31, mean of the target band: 4.69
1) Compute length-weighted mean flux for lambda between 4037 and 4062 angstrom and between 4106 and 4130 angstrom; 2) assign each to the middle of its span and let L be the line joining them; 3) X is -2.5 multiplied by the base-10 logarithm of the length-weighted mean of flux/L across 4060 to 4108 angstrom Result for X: 0.08 mag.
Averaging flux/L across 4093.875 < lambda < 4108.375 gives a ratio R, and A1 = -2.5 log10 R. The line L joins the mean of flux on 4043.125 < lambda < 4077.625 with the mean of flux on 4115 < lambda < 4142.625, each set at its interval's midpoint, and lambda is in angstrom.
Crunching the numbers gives 0.20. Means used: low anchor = 4.83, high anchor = 5.22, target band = 4.21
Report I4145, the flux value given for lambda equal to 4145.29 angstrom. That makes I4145 5.146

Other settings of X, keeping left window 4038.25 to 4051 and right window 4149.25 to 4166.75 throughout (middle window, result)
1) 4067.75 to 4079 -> 0.096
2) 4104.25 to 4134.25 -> 0.106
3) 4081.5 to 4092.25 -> 0.059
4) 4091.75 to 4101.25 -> 0.163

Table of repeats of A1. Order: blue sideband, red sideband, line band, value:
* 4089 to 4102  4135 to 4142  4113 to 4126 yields 0.04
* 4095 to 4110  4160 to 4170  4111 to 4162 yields -0.03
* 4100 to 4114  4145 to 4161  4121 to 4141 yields -0.09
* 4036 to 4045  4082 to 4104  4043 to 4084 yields 0.08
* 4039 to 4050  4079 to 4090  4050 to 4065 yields 0.06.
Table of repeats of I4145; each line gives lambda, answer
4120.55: 4.938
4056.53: 4.674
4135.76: 5.493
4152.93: 5.359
